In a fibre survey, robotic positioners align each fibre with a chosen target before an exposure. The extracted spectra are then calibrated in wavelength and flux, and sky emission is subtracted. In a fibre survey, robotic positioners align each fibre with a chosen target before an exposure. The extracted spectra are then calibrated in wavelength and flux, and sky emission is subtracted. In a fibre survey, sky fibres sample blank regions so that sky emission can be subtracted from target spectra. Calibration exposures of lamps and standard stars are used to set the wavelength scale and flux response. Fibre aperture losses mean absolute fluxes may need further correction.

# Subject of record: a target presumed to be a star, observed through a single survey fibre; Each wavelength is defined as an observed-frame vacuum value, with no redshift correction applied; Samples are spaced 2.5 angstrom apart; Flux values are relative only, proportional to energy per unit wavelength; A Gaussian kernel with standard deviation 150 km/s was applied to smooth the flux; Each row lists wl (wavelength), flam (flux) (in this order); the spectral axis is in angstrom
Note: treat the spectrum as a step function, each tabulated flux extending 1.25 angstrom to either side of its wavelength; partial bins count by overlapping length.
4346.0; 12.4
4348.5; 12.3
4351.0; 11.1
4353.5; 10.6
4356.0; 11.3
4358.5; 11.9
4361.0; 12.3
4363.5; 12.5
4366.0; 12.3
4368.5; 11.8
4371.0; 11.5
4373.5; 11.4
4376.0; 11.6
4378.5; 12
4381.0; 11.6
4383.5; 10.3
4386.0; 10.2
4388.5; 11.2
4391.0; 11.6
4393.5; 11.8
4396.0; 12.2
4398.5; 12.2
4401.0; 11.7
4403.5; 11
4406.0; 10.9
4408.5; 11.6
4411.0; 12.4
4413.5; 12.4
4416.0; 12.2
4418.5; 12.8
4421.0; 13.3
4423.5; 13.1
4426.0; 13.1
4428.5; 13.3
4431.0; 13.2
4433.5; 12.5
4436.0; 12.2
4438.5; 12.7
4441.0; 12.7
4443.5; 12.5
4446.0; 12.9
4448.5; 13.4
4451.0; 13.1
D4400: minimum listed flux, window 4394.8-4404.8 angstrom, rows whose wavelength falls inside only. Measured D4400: 11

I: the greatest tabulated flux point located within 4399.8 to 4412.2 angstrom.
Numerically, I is 12.4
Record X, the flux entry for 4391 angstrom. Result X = 11.6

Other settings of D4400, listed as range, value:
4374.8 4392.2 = 10.2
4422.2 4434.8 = 12.5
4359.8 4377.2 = 11.4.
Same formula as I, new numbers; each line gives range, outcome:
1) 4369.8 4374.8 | 11.5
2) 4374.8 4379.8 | 12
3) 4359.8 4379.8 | 12.5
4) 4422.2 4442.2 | 13.3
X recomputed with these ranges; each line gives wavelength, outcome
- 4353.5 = 10.6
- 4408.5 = 11.6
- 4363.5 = 12.5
